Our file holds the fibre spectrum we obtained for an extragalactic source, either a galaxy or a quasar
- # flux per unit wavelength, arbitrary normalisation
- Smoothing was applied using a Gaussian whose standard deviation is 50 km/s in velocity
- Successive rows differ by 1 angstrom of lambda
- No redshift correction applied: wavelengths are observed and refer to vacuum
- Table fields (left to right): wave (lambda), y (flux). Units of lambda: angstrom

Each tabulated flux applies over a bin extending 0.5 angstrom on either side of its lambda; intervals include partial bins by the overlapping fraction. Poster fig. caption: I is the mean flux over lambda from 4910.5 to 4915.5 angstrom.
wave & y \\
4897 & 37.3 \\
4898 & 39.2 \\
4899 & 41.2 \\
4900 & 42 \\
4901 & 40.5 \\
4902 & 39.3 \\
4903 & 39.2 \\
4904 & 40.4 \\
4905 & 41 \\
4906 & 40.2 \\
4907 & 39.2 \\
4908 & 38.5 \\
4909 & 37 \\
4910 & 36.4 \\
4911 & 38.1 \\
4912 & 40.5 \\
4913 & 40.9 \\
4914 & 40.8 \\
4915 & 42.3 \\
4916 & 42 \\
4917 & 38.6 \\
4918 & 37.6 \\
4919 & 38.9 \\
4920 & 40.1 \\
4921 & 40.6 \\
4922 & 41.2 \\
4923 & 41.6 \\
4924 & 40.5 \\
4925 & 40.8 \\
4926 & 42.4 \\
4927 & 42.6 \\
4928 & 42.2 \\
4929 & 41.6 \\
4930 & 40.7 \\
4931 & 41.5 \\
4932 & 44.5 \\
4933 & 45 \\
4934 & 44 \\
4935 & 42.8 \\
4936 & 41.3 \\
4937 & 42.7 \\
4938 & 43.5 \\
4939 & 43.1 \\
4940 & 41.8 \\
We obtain 40.5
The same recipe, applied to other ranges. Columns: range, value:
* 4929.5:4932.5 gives 42.2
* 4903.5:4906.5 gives 40.5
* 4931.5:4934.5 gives 44.5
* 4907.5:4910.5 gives 37.3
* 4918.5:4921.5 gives 39.9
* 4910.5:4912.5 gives 39.3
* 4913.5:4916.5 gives 41.7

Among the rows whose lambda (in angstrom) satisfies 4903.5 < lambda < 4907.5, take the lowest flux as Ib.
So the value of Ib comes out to 39.2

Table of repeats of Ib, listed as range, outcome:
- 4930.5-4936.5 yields 41.3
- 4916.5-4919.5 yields 37.6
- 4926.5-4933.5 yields 40.7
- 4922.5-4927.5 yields 40.5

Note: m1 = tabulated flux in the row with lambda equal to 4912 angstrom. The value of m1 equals 40.5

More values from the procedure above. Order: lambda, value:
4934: 44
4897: 37.3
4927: 42.6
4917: 38.6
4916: 42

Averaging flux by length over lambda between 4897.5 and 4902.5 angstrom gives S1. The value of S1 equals 40.4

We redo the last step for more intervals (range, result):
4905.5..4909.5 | 38.7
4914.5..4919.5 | 39.9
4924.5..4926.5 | 41.6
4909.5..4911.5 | 37.2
